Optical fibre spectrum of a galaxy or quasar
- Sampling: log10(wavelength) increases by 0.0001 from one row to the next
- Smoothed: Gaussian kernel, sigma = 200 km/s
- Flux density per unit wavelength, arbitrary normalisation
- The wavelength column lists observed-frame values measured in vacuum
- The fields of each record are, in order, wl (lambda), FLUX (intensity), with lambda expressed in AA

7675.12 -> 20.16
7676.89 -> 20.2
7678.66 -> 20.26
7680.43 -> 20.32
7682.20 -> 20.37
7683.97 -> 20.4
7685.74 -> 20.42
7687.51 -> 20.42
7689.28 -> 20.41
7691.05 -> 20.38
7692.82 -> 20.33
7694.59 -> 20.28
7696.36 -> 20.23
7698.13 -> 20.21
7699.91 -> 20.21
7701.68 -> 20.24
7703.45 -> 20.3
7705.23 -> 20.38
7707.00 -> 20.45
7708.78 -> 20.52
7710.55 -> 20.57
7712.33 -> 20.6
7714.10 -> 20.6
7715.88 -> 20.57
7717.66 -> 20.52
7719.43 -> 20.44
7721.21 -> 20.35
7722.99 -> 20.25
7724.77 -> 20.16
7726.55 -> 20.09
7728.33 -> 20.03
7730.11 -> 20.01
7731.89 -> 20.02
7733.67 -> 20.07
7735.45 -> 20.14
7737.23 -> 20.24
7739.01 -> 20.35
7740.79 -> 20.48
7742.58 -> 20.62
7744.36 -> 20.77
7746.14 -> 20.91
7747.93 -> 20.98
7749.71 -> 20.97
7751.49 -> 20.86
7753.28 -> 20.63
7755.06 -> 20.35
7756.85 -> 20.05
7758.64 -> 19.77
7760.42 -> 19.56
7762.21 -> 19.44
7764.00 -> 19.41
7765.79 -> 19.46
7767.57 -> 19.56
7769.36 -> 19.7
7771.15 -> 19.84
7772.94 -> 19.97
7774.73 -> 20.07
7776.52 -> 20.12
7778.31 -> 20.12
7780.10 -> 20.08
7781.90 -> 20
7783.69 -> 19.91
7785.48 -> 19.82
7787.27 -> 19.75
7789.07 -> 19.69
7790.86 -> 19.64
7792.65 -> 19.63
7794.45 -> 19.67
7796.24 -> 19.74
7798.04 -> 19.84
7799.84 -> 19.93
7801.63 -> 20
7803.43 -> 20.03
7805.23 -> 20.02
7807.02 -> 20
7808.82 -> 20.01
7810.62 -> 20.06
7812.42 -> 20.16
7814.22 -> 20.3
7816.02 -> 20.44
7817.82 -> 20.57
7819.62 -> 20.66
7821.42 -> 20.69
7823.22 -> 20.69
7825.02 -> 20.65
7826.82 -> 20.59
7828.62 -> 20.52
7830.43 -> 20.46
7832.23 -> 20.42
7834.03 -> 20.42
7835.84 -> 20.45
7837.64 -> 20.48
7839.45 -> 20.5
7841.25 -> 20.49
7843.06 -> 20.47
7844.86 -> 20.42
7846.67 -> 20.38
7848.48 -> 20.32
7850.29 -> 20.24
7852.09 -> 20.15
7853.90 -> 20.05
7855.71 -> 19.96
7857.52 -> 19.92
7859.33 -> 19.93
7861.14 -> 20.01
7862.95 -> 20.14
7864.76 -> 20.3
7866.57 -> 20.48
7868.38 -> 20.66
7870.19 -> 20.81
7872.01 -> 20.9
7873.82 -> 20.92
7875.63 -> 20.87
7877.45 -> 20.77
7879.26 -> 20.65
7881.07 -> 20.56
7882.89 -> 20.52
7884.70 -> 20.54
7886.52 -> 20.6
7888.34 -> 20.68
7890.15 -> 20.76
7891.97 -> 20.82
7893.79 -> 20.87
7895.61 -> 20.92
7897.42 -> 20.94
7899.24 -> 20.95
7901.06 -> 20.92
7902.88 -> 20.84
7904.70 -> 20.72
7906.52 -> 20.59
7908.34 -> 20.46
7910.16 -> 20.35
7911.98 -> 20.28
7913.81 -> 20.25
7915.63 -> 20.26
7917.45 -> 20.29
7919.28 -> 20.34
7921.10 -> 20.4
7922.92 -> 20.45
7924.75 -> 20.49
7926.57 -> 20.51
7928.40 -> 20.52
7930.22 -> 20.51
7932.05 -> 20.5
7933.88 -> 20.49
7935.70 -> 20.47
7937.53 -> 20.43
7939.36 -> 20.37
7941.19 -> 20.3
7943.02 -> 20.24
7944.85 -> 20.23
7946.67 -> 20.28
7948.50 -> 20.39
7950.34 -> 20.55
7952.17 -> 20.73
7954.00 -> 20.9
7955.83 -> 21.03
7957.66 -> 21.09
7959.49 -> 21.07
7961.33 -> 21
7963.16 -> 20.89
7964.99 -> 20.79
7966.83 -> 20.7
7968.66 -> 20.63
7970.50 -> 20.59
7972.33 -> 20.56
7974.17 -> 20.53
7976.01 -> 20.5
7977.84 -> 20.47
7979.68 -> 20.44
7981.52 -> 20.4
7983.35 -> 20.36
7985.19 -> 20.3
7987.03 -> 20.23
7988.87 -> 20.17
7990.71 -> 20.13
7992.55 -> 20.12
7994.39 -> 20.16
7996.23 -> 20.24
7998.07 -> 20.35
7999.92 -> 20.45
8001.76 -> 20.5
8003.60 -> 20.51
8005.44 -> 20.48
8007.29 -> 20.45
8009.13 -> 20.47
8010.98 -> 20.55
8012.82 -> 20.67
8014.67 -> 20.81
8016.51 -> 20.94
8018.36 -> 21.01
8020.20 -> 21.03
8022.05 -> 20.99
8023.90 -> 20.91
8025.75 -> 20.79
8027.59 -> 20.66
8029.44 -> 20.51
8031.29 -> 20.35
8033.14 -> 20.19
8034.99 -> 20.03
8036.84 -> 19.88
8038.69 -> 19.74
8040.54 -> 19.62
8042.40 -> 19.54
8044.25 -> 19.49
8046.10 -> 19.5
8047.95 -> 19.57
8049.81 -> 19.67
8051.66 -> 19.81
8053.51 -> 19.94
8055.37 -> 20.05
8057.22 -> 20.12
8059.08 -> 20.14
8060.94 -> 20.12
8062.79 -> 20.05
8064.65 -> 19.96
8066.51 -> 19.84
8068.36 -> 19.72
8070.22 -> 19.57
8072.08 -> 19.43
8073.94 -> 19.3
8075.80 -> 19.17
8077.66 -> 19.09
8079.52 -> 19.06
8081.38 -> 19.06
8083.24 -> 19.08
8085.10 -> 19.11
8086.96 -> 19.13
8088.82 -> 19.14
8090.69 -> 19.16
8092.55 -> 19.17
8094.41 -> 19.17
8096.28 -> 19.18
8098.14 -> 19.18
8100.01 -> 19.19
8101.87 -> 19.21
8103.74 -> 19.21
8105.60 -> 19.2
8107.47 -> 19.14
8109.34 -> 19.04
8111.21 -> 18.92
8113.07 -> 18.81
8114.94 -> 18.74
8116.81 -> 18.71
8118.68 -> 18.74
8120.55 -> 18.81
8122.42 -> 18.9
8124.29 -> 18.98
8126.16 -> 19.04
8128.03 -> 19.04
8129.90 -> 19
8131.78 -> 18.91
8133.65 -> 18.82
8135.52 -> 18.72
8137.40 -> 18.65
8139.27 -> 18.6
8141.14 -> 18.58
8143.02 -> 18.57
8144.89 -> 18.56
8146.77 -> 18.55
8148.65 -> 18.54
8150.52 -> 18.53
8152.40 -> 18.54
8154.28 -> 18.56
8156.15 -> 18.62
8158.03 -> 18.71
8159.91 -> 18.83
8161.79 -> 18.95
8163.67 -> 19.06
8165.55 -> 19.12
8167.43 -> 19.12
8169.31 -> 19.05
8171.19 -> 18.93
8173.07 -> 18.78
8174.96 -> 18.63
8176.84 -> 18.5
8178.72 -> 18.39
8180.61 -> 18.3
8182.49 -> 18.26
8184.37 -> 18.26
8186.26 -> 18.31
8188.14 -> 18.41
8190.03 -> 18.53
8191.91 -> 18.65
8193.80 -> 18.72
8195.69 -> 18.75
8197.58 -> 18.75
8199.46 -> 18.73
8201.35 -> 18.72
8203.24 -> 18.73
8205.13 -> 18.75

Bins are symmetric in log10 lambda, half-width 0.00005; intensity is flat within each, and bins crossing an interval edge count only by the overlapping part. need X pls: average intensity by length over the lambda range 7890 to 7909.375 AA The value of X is 20.8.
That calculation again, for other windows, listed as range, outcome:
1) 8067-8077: 19.5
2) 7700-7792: 20.2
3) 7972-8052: 20.3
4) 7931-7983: 20.6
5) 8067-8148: 19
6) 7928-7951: 20.4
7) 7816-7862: 20.4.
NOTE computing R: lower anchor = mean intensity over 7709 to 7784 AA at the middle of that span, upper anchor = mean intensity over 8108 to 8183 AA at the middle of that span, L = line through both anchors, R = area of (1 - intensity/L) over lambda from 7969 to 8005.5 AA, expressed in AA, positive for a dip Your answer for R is -2.0 AA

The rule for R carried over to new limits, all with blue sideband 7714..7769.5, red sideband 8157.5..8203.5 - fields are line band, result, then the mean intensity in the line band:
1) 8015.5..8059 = -2.3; 20.2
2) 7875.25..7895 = -1.0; 20.7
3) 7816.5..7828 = -0.4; 20.6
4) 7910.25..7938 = -1.2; 20.4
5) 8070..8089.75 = -0.1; 19.2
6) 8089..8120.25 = -0.2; 19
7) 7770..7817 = 0.2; 20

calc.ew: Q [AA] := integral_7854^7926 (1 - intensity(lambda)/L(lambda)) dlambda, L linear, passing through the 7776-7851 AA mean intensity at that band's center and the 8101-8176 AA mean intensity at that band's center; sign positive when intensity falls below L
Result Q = -2.4 AA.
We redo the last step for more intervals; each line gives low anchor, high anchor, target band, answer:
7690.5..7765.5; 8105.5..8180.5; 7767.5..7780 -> 0.12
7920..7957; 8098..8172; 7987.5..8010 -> -0.38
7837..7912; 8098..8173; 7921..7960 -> -0.84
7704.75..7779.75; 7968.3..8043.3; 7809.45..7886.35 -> -0.50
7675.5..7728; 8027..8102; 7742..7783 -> 0.19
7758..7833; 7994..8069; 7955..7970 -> -0.53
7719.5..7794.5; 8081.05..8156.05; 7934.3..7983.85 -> -2.97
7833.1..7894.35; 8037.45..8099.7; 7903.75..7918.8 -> -0.11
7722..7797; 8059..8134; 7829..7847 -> -0.53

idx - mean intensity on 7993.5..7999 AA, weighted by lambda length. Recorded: 20.2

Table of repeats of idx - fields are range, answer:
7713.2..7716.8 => 20.6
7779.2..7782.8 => 20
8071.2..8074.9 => 19.4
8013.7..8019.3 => 20.9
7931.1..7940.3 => 20.4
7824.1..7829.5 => 20.6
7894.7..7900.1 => 21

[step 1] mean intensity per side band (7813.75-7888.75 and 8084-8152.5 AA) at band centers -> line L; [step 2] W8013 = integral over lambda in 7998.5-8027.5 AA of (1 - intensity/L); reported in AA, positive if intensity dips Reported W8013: -1.7 AA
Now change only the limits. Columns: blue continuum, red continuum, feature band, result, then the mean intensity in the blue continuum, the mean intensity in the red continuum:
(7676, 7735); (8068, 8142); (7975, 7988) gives -0.6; 20.3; 19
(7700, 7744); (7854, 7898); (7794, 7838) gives 0.4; 20.3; 20.6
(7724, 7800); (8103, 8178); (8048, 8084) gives -1.1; 20.1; 18.8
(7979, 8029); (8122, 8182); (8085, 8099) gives 0.2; 20.5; 18.7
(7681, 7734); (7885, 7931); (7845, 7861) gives 0.3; 20.3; 20.6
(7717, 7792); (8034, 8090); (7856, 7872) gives -0.3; 20.1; 19.6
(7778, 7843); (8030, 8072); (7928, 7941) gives -0.3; 20.2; 19.9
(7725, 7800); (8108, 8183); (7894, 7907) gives -0.8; 20.1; 18.8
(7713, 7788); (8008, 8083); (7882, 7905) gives -0.8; 20.2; 20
